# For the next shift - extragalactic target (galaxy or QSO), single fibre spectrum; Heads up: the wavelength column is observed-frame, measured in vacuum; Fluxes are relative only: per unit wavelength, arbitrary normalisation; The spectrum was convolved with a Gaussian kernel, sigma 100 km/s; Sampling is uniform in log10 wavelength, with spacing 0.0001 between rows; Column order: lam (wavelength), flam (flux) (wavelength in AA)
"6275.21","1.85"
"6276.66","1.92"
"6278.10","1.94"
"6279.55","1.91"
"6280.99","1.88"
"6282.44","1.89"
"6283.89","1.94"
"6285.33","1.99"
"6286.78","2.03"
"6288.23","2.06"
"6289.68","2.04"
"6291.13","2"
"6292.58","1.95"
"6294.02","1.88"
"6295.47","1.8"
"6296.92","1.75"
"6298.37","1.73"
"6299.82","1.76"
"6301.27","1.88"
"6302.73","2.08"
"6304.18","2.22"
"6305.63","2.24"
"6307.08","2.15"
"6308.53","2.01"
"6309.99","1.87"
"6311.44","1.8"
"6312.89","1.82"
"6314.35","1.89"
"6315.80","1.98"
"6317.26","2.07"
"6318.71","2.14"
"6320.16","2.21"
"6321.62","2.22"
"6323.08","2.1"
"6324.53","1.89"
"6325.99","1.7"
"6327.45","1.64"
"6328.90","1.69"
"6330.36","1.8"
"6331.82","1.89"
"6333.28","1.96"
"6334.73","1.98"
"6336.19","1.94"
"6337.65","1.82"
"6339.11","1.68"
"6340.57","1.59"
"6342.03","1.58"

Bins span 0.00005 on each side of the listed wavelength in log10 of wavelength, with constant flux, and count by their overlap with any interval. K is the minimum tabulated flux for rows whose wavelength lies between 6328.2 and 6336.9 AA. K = 1.69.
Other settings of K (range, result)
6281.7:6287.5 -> 1.89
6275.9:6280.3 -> 1.91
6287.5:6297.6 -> 1.75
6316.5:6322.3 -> 2.07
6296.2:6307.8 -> 1.73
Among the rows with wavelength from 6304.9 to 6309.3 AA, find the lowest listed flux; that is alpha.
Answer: 2.01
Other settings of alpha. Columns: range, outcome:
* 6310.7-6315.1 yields 1.8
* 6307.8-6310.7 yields 1.87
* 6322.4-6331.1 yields 1.64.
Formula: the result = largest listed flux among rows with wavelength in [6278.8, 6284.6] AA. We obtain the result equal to 1.94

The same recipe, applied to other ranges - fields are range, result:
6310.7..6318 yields 2.07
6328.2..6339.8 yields 1.98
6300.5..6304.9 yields 2.22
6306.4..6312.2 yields 2.15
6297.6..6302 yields 1.88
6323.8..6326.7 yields 1.89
